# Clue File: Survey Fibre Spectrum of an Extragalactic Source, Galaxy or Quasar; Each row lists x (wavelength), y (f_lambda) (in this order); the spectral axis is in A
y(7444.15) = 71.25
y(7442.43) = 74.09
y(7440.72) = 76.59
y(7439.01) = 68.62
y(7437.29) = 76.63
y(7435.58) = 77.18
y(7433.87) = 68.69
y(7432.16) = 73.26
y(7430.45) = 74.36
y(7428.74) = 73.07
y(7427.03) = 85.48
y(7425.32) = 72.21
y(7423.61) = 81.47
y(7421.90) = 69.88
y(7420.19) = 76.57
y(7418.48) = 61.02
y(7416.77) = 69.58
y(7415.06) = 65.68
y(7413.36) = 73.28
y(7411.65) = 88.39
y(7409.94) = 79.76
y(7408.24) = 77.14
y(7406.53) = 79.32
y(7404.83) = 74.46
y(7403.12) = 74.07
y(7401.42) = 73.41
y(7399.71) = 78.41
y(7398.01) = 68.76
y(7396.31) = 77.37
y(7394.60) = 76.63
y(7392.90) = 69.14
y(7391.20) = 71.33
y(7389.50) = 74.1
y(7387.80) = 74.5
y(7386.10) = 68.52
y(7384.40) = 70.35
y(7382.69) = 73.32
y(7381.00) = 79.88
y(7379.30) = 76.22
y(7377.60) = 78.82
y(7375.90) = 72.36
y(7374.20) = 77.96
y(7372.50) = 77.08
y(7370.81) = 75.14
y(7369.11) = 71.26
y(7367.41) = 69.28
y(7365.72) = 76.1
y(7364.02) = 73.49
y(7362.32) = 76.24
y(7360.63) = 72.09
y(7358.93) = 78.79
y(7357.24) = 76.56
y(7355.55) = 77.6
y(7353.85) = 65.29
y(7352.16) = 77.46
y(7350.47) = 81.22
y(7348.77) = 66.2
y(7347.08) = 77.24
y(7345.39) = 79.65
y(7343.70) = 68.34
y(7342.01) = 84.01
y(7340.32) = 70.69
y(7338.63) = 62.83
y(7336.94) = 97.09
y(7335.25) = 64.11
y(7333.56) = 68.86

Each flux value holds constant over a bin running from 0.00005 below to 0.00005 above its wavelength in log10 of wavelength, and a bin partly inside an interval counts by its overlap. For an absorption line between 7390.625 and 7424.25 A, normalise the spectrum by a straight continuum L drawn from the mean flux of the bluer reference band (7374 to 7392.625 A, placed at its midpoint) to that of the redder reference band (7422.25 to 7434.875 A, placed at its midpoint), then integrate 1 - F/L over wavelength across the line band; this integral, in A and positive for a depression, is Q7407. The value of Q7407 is 0.2 A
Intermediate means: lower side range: 74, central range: 74.3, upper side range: 75.3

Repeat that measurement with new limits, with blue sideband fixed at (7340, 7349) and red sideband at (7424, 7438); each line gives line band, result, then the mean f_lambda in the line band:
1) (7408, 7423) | 0.4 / 73.4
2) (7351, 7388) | 0.3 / 74.5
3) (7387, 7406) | 0.3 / 73.9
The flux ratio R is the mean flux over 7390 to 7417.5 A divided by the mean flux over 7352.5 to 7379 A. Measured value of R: 1.00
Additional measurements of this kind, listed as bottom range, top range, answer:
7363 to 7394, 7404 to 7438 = 1.01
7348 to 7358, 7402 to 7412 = 1.06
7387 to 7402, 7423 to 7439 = 1.02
